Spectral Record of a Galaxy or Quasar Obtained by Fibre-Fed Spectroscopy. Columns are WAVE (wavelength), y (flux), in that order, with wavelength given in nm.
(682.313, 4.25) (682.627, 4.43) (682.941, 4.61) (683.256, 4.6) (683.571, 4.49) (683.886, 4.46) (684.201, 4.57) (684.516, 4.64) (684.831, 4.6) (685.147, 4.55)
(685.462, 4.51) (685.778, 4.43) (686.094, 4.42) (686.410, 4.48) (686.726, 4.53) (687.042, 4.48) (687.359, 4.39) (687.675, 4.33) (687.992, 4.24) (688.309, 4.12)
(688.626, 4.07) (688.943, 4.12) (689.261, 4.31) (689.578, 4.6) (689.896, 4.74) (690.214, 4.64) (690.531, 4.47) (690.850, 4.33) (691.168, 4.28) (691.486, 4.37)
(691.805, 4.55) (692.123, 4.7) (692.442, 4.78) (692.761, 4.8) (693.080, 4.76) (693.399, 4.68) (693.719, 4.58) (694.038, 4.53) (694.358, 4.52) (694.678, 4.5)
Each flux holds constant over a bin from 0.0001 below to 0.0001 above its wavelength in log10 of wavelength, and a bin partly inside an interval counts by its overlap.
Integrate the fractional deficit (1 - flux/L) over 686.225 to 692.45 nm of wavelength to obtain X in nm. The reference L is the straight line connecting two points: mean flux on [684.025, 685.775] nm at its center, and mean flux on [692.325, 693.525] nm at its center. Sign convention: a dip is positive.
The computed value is 0.34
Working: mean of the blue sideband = 4.56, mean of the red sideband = 4.76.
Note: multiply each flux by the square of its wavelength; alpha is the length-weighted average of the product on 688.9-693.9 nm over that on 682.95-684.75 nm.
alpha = 1.0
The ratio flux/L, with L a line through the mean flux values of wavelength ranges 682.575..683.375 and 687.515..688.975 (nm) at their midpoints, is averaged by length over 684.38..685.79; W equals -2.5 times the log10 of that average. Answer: -0.04 mag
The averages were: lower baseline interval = 4.56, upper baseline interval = 4.18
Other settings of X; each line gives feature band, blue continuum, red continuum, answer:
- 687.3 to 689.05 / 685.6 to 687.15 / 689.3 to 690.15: 0.132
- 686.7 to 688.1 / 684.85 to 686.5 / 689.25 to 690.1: 0.045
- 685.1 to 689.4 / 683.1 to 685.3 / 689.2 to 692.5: 0.181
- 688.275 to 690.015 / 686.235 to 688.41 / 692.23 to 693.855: 0.060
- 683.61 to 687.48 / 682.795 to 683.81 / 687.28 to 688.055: -0.061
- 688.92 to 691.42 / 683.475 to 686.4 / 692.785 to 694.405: 0.075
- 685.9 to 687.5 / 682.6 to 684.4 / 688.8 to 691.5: 0.009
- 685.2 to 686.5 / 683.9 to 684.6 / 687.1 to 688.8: -0.010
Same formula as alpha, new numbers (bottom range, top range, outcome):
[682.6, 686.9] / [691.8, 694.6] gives 1.05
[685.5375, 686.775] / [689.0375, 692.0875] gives 1.02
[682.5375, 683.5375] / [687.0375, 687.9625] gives 0.97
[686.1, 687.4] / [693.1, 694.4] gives 1.05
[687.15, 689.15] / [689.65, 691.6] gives 1.07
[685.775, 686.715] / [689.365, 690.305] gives 1.05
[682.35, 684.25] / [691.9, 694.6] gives 1.06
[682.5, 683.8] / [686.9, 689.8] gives 0.96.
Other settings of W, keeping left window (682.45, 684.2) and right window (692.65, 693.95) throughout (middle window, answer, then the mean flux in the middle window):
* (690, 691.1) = 0.04 mag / 4.48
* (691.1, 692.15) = 0.05 mag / 4.47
